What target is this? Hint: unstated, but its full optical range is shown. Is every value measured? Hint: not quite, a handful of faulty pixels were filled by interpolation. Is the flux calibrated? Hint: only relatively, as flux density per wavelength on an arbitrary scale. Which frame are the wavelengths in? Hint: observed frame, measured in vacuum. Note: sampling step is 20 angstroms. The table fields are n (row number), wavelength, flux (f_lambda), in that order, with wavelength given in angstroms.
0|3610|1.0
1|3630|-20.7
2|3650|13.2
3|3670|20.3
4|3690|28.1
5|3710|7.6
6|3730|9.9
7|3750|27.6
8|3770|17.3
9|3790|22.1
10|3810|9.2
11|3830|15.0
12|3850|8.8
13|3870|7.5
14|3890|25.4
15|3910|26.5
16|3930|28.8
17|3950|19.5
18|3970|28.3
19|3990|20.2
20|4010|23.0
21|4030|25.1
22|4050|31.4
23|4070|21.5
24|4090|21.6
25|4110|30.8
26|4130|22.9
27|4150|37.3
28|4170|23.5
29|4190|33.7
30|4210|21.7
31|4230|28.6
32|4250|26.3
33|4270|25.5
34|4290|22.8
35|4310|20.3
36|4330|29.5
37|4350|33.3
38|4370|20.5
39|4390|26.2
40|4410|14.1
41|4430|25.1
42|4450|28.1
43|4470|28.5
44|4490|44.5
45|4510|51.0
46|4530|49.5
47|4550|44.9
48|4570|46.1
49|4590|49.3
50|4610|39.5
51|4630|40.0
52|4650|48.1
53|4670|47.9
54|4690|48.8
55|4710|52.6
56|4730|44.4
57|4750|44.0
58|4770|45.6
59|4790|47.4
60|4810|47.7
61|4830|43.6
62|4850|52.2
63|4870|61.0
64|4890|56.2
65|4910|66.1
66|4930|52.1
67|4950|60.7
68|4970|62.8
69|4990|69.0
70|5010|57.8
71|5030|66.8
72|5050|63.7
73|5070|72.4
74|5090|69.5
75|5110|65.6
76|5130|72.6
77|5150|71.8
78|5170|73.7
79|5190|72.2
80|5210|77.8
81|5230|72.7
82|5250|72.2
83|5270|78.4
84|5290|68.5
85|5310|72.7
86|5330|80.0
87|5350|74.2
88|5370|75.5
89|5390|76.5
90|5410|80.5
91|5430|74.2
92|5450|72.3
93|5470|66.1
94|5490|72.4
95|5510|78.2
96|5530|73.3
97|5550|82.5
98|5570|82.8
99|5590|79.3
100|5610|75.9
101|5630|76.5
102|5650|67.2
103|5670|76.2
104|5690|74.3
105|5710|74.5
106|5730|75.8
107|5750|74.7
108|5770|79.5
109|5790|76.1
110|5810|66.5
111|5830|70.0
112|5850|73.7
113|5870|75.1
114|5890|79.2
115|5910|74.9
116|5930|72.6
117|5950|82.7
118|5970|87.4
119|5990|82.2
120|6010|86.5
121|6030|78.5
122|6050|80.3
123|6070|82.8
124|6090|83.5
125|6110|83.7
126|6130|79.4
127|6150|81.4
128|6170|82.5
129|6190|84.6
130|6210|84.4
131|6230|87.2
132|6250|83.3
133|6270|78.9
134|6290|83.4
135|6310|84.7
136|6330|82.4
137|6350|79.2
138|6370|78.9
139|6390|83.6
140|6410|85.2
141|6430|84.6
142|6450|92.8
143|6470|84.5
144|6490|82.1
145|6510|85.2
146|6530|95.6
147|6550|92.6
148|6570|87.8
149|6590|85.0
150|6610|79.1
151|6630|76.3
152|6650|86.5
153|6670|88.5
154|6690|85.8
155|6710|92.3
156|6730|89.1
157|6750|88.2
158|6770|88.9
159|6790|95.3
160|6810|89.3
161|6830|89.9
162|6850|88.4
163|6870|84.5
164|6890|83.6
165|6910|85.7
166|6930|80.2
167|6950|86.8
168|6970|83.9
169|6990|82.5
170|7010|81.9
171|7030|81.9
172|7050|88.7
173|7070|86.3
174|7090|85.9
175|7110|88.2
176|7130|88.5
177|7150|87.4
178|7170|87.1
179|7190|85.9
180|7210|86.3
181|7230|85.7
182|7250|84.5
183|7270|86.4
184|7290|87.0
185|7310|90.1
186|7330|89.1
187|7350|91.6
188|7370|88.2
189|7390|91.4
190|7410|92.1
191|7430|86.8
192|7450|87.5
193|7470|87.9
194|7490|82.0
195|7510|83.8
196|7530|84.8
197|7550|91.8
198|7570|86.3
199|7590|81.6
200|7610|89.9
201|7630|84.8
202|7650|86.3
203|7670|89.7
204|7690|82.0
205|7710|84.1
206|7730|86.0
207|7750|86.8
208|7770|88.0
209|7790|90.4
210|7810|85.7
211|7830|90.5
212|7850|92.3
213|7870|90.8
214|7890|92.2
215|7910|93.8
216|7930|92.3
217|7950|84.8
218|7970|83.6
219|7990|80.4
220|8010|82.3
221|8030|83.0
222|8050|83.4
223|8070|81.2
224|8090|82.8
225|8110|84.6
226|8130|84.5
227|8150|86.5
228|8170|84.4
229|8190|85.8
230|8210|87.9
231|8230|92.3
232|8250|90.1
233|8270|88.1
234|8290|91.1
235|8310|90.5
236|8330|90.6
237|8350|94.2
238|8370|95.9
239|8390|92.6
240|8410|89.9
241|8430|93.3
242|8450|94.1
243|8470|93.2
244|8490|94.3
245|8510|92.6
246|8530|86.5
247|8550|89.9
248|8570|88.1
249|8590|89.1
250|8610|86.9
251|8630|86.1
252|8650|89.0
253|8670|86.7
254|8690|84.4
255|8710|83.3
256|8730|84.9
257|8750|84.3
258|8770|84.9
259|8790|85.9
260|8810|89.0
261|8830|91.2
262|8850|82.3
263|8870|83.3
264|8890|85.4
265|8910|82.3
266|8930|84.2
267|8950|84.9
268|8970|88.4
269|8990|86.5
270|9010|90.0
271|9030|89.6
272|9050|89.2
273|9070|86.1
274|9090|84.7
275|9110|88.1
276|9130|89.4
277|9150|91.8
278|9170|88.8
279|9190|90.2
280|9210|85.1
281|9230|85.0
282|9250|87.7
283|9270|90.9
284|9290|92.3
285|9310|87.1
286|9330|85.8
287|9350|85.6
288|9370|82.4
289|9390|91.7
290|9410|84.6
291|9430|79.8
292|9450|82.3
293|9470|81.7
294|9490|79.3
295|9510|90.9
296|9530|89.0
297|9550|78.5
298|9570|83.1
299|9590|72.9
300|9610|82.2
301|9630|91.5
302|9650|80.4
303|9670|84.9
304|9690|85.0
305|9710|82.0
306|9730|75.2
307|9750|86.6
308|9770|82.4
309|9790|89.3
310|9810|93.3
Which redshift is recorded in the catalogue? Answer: 0.12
